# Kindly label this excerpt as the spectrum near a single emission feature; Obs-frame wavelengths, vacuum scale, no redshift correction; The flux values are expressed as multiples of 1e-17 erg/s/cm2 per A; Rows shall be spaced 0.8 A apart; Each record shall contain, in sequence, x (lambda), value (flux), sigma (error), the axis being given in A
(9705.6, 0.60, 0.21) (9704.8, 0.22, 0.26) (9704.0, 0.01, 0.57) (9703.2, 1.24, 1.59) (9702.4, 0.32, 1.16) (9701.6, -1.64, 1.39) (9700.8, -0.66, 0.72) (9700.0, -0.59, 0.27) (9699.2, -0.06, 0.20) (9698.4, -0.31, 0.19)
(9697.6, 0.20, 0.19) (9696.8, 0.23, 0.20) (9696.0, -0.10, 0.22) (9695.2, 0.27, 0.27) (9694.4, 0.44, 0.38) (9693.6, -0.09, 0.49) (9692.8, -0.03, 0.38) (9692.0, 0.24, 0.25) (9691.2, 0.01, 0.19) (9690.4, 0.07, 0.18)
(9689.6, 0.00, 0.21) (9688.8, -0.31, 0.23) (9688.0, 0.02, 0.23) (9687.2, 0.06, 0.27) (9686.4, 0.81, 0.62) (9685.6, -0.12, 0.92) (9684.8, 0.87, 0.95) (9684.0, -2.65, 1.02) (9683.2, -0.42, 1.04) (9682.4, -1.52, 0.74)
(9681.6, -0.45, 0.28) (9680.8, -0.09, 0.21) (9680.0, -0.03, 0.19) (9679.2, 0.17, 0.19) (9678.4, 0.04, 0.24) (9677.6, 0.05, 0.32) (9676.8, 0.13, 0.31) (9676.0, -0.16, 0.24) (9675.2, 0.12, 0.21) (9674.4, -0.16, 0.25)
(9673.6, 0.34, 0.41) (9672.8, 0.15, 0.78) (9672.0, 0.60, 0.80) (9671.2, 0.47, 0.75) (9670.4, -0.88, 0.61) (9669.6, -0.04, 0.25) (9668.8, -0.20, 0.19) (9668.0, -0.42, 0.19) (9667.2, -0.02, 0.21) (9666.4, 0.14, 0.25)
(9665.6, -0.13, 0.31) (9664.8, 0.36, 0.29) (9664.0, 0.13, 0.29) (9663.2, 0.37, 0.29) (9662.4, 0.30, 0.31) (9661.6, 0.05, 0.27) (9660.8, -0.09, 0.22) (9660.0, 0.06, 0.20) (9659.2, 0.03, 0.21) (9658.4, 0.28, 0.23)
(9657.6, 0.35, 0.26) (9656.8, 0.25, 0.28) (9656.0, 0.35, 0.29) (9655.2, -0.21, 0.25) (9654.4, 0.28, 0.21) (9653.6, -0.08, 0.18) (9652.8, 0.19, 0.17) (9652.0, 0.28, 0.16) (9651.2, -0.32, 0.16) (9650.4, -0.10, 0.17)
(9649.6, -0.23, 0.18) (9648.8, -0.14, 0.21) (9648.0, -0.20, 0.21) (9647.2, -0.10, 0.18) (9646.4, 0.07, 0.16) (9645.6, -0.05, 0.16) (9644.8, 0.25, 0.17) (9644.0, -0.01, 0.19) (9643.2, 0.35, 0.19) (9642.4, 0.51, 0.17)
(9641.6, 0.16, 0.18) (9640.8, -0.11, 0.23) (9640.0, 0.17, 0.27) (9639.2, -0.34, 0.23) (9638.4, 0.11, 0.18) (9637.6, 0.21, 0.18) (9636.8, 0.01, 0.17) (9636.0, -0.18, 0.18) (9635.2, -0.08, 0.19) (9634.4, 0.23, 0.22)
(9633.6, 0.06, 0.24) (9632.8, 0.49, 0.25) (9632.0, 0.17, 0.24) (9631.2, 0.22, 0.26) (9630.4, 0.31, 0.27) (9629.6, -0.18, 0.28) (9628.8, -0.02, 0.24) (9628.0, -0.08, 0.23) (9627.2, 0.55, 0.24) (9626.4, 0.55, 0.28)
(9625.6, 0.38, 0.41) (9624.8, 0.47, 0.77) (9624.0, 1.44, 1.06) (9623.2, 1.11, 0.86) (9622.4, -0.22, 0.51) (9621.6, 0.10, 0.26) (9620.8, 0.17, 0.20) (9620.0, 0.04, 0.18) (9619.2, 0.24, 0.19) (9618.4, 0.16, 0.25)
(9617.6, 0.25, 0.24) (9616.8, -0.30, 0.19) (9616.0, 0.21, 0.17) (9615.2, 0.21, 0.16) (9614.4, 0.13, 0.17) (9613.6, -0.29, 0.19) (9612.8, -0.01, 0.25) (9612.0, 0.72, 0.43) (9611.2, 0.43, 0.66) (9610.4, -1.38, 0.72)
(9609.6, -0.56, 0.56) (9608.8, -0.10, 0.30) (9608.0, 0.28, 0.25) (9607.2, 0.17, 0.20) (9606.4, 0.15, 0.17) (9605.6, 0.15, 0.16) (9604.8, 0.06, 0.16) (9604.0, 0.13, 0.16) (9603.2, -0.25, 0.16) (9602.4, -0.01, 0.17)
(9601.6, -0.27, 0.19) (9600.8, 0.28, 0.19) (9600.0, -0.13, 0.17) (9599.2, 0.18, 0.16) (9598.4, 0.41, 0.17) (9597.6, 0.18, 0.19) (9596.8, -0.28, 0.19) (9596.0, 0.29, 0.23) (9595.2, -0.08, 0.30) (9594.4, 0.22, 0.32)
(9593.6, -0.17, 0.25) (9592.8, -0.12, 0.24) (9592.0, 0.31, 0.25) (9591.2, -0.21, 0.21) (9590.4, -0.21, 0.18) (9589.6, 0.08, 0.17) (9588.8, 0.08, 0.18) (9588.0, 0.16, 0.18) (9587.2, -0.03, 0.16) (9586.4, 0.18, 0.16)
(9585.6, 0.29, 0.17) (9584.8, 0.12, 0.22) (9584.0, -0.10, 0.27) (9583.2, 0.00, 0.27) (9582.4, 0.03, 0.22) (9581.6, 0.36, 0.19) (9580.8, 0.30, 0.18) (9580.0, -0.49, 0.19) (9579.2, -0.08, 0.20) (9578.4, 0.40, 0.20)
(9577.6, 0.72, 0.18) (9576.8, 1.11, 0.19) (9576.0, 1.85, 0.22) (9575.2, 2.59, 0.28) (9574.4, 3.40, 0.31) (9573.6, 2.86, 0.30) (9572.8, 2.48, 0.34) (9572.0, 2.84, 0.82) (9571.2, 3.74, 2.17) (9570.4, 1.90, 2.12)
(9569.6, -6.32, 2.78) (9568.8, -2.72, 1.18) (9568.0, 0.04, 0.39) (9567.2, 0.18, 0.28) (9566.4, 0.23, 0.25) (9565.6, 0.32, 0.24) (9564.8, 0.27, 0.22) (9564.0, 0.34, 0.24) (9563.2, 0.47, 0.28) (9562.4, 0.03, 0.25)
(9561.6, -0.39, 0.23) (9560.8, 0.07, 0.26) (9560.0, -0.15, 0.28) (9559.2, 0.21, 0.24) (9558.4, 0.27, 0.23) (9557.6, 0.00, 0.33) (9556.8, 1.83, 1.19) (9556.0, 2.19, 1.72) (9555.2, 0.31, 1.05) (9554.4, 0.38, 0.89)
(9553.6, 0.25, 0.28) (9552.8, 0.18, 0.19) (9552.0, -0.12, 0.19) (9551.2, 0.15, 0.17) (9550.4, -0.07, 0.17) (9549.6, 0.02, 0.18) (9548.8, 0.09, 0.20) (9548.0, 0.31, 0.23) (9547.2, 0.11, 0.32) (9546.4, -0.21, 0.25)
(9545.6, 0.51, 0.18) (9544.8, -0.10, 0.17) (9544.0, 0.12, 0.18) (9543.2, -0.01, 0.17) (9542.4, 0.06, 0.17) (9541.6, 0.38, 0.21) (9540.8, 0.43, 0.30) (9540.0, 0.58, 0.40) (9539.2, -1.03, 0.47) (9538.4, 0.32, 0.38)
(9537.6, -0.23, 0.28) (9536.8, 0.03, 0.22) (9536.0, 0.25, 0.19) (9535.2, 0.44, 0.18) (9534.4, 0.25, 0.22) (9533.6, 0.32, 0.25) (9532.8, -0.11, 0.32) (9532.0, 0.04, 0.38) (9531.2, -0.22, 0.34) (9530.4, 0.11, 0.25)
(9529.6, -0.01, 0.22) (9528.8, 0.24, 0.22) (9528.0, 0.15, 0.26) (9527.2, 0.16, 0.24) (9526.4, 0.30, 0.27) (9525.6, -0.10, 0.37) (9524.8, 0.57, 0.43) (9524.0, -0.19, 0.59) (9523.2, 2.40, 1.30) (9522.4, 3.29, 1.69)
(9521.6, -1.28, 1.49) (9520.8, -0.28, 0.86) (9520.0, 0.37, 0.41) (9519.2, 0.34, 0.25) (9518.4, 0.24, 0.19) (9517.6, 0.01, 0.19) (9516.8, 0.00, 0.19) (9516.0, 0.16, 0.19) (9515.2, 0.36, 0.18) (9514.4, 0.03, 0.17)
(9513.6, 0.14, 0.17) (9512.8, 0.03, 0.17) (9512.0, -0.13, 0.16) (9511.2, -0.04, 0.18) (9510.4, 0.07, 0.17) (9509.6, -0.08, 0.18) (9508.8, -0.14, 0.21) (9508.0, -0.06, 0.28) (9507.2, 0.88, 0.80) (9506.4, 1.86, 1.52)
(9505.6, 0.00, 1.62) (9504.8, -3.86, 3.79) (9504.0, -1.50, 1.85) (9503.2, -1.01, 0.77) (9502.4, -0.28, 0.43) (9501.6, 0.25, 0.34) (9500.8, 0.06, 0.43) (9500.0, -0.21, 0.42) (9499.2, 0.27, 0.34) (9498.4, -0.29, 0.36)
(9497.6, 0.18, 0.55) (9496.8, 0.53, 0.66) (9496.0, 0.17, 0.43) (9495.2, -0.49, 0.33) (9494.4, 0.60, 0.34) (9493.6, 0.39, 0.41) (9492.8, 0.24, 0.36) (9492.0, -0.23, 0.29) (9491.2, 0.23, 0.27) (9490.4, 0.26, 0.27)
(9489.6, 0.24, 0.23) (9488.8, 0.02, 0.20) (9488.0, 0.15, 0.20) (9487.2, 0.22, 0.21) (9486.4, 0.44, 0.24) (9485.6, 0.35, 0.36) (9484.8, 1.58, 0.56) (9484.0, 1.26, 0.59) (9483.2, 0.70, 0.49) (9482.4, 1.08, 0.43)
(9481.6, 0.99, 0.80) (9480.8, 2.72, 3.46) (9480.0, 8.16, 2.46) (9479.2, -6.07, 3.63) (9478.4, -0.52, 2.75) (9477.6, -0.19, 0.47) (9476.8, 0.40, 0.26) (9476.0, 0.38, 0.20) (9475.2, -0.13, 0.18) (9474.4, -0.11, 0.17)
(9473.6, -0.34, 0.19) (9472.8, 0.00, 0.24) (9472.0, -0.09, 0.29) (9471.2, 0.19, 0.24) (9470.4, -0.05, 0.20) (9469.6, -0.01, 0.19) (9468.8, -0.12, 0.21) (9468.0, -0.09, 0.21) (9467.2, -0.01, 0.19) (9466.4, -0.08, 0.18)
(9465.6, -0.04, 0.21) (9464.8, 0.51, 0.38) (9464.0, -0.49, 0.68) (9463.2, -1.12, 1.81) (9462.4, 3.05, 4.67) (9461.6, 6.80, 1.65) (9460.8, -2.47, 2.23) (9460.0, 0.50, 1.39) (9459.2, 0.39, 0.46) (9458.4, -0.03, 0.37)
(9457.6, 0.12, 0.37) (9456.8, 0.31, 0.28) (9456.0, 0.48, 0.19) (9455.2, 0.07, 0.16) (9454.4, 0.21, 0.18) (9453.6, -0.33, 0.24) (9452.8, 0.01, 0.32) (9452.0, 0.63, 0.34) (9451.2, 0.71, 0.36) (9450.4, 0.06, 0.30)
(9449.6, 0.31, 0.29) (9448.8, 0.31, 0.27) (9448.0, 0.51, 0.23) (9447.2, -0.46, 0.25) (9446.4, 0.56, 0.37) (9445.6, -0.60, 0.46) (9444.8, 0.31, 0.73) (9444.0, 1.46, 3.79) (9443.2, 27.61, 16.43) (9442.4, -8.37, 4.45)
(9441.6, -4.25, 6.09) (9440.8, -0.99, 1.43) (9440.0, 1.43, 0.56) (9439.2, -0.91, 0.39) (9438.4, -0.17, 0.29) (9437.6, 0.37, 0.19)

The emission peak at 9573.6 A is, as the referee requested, [O III] 5007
